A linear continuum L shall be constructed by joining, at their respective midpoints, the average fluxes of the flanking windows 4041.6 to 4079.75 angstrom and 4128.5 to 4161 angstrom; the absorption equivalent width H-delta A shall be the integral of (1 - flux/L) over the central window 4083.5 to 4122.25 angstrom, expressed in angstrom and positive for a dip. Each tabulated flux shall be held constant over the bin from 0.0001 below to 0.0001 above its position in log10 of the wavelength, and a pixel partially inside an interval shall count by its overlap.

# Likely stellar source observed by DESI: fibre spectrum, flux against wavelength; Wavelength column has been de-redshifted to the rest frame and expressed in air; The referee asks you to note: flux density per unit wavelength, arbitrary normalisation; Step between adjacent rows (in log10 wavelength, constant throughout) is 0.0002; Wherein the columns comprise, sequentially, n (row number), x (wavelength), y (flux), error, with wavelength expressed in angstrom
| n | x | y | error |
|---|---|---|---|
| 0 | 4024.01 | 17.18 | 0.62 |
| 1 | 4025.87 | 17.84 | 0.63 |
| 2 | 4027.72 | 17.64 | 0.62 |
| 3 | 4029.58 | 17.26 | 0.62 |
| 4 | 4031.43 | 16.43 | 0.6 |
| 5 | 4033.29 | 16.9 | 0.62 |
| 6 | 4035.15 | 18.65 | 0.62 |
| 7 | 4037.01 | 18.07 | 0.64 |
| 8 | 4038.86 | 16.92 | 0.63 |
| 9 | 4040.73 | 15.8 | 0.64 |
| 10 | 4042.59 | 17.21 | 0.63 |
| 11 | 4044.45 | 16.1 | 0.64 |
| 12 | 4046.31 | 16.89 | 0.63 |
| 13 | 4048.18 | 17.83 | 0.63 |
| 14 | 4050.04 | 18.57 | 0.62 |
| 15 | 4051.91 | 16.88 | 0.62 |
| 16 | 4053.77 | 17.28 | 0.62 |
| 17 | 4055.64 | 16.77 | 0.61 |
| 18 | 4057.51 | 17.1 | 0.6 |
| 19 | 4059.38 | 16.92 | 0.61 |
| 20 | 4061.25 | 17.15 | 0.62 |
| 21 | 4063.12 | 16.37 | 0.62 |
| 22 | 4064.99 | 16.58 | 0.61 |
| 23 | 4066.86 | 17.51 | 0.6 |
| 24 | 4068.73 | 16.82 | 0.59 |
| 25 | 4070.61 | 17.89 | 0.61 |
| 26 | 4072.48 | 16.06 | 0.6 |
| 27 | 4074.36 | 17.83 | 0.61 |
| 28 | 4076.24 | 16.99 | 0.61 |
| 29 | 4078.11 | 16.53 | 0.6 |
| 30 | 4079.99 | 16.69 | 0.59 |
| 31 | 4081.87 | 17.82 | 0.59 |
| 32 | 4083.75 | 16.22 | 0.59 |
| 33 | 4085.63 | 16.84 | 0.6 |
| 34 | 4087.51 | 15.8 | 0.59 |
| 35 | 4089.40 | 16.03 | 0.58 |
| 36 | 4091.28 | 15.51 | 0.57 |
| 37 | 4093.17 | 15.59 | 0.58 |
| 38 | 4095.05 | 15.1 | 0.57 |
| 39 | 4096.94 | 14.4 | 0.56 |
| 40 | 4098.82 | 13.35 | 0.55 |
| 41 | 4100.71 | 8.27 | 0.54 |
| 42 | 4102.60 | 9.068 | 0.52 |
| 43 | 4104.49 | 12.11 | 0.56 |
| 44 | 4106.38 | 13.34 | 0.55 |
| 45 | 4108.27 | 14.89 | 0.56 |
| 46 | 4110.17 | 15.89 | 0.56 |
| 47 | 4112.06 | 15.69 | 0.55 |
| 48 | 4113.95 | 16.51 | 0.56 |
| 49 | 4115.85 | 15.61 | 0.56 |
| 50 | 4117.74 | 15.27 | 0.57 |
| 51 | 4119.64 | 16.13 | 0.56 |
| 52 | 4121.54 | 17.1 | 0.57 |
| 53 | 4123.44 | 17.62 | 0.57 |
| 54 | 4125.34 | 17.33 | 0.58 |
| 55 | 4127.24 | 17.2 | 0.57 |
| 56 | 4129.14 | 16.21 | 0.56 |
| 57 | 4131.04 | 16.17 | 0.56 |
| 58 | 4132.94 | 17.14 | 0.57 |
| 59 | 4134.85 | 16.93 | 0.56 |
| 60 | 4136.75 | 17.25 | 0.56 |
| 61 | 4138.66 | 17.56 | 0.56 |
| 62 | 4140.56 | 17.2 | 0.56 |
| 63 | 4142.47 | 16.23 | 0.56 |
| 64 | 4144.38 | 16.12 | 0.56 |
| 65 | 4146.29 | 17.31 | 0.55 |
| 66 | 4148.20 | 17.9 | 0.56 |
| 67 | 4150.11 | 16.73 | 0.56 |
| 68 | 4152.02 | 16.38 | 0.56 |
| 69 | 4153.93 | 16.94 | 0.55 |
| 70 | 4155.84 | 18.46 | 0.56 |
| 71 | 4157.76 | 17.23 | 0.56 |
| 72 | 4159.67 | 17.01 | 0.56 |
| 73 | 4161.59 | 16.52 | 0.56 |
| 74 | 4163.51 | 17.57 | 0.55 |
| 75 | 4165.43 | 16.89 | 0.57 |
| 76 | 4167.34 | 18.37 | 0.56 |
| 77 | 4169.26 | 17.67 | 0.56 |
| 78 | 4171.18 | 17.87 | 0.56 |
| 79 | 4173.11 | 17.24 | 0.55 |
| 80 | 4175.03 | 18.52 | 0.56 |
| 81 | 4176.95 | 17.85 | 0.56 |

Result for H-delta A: 5.4 angstrom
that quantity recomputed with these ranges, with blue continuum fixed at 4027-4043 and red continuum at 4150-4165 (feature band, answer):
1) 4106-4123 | 1.4 angstrom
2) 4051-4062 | 0.1 angstrom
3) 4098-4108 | 3.3 angstrom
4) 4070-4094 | 0.8 angstrom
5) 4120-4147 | 0.3 angstrom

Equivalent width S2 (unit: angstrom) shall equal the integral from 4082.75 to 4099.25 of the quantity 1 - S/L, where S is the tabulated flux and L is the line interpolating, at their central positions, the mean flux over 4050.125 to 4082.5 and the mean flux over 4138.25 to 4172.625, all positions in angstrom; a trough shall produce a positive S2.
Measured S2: 1.5 angstrom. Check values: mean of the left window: 17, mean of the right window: 17.2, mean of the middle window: 15.5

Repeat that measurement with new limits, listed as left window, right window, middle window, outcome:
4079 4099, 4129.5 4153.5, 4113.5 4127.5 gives -0.1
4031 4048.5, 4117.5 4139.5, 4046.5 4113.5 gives 4.5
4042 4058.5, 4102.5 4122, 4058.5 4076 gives -0.5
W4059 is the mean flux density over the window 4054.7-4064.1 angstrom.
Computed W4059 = 16.9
